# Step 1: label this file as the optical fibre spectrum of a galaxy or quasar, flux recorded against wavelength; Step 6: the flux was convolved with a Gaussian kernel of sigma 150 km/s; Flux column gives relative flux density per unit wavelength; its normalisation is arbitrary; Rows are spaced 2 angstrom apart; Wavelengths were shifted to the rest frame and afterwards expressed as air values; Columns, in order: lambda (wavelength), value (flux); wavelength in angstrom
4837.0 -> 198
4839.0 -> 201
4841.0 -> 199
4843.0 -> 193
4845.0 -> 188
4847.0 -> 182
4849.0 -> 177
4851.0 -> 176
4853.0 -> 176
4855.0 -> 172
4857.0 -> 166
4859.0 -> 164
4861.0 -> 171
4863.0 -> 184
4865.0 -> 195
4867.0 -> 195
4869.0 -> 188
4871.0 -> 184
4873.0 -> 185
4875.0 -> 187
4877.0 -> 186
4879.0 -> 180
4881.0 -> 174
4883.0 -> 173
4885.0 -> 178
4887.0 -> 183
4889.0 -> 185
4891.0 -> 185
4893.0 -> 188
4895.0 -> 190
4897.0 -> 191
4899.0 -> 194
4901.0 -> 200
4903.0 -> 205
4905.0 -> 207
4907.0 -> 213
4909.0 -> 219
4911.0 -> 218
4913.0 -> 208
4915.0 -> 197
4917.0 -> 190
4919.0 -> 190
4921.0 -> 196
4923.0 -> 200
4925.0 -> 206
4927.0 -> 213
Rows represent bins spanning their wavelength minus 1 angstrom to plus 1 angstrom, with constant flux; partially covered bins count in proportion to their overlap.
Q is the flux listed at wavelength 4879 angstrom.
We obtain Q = 180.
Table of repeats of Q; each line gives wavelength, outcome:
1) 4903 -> 205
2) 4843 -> 193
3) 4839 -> 201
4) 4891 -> 185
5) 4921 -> 196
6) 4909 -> 219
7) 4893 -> 188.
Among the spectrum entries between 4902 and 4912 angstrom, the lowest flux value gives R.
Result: 205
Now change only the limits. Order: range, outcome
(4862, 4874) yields 184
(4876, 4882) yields 174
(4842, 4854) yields 176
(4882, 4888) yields 173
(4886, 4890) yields 183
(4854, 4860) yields 164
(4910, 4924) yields 190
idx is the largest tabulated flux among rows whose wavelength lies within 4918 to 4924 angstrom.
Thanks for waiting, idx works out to 200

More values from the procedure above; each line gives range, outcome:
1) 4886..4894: 188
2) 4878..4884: 180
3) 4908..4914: 219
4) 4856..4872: 195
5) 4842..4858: 193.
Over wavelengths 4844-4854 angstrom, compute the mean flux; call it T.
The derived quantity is 180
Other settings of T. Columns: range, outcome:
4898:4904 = 200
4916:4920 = 190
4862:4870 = 190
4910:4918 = 203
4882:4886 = 176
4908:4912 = 218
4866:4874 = 188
